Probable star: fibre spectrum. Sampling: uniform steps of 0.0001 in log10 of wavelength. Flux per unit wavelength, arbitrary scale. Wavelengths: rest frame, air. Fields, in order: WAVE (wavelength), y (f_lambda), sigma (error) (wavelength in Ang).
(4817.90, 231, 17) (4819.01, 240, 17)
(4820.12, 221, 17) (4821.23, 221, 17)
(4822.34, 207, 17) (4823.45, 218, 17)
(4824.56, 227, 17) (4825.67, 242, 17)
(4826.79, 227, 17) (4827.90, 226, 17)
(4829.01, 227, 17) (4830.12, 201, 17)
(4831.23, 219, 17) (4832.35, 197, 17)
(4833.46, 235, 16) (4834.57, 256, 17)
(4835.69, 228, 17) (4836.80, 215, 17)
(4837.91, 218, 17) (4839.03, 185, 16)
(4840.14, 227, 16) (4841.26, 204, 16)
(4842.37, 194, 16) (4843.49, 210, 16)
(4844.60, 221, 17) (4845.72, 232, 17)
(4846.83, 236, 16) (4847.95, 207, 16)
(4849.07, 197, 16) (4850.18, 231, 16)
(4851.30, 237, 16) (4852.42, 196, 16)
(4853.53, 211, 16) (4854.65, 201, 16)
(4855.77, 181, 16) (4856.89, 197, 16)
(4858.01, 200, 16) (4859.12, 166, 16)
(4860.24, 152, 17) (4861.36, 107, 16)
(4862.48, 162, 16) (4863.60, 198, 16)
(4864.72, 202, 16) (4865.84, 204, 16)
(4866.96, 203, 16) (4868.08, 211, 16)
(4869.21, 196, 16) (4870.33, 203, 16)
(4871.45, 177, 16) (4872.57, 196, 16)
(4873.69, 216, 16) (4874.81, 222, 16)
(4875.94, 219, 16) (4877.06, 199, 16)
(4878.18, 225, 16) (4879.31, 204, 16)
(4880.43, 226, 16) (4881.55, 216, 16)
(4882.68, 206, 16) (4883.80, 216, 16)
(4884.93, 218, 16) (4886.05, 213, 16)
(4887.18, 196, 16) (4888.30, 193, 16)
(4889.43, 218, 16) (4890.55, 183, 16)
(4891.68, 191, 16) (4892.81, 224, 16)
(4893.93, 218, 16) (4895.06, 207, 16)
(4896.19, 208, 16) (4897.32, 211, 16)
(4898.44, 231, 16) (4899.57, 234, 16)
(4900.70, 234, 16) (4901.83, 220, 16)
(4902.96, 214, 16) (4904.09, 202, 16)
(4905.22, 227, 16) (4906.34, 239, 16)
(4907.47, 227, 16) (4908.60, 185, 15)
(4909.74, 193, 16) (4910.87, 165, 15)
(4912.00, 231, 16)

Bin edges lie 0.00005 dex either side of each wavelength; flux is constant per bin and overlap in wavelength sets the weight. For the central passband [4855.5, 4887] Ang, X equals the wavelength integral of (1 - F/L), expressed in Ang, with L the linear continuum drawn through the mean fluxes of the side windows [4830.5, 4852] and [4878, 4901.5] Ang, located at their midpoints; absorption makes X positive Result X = 2.5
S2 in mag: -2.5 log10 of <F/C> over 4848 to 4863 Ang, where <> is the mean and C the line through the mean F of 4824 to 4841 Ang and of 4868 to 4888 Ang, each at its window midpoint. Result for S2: 0.14 mag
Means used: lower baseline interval 222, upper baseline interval 209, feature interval 188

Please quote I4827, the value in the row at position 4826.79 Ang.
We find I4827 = 227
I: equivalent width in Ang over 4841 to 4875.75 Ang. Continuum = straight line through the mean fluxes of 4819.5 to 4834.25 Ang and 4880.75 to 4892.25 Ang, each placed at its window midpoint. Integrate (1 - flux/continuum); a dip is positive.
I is 2.2 Ang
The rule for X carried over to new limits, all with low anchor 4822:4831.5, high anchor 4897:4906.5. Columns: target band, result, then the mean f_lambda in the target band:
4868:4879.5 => 0.9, 206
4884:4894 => 0.8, 206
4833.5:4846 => 0.3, 218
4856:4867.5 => 2.3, 179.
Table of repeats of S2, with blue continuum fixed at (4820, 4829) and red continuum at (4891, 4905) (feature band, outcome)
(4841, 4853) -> 0.03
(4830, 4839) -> 0.01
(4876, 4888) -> 0.03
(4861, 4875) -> 0.14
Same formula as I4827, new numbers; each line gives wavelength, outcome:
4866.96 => 203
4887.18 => 196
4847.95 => 207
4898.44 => 231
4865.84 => 204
